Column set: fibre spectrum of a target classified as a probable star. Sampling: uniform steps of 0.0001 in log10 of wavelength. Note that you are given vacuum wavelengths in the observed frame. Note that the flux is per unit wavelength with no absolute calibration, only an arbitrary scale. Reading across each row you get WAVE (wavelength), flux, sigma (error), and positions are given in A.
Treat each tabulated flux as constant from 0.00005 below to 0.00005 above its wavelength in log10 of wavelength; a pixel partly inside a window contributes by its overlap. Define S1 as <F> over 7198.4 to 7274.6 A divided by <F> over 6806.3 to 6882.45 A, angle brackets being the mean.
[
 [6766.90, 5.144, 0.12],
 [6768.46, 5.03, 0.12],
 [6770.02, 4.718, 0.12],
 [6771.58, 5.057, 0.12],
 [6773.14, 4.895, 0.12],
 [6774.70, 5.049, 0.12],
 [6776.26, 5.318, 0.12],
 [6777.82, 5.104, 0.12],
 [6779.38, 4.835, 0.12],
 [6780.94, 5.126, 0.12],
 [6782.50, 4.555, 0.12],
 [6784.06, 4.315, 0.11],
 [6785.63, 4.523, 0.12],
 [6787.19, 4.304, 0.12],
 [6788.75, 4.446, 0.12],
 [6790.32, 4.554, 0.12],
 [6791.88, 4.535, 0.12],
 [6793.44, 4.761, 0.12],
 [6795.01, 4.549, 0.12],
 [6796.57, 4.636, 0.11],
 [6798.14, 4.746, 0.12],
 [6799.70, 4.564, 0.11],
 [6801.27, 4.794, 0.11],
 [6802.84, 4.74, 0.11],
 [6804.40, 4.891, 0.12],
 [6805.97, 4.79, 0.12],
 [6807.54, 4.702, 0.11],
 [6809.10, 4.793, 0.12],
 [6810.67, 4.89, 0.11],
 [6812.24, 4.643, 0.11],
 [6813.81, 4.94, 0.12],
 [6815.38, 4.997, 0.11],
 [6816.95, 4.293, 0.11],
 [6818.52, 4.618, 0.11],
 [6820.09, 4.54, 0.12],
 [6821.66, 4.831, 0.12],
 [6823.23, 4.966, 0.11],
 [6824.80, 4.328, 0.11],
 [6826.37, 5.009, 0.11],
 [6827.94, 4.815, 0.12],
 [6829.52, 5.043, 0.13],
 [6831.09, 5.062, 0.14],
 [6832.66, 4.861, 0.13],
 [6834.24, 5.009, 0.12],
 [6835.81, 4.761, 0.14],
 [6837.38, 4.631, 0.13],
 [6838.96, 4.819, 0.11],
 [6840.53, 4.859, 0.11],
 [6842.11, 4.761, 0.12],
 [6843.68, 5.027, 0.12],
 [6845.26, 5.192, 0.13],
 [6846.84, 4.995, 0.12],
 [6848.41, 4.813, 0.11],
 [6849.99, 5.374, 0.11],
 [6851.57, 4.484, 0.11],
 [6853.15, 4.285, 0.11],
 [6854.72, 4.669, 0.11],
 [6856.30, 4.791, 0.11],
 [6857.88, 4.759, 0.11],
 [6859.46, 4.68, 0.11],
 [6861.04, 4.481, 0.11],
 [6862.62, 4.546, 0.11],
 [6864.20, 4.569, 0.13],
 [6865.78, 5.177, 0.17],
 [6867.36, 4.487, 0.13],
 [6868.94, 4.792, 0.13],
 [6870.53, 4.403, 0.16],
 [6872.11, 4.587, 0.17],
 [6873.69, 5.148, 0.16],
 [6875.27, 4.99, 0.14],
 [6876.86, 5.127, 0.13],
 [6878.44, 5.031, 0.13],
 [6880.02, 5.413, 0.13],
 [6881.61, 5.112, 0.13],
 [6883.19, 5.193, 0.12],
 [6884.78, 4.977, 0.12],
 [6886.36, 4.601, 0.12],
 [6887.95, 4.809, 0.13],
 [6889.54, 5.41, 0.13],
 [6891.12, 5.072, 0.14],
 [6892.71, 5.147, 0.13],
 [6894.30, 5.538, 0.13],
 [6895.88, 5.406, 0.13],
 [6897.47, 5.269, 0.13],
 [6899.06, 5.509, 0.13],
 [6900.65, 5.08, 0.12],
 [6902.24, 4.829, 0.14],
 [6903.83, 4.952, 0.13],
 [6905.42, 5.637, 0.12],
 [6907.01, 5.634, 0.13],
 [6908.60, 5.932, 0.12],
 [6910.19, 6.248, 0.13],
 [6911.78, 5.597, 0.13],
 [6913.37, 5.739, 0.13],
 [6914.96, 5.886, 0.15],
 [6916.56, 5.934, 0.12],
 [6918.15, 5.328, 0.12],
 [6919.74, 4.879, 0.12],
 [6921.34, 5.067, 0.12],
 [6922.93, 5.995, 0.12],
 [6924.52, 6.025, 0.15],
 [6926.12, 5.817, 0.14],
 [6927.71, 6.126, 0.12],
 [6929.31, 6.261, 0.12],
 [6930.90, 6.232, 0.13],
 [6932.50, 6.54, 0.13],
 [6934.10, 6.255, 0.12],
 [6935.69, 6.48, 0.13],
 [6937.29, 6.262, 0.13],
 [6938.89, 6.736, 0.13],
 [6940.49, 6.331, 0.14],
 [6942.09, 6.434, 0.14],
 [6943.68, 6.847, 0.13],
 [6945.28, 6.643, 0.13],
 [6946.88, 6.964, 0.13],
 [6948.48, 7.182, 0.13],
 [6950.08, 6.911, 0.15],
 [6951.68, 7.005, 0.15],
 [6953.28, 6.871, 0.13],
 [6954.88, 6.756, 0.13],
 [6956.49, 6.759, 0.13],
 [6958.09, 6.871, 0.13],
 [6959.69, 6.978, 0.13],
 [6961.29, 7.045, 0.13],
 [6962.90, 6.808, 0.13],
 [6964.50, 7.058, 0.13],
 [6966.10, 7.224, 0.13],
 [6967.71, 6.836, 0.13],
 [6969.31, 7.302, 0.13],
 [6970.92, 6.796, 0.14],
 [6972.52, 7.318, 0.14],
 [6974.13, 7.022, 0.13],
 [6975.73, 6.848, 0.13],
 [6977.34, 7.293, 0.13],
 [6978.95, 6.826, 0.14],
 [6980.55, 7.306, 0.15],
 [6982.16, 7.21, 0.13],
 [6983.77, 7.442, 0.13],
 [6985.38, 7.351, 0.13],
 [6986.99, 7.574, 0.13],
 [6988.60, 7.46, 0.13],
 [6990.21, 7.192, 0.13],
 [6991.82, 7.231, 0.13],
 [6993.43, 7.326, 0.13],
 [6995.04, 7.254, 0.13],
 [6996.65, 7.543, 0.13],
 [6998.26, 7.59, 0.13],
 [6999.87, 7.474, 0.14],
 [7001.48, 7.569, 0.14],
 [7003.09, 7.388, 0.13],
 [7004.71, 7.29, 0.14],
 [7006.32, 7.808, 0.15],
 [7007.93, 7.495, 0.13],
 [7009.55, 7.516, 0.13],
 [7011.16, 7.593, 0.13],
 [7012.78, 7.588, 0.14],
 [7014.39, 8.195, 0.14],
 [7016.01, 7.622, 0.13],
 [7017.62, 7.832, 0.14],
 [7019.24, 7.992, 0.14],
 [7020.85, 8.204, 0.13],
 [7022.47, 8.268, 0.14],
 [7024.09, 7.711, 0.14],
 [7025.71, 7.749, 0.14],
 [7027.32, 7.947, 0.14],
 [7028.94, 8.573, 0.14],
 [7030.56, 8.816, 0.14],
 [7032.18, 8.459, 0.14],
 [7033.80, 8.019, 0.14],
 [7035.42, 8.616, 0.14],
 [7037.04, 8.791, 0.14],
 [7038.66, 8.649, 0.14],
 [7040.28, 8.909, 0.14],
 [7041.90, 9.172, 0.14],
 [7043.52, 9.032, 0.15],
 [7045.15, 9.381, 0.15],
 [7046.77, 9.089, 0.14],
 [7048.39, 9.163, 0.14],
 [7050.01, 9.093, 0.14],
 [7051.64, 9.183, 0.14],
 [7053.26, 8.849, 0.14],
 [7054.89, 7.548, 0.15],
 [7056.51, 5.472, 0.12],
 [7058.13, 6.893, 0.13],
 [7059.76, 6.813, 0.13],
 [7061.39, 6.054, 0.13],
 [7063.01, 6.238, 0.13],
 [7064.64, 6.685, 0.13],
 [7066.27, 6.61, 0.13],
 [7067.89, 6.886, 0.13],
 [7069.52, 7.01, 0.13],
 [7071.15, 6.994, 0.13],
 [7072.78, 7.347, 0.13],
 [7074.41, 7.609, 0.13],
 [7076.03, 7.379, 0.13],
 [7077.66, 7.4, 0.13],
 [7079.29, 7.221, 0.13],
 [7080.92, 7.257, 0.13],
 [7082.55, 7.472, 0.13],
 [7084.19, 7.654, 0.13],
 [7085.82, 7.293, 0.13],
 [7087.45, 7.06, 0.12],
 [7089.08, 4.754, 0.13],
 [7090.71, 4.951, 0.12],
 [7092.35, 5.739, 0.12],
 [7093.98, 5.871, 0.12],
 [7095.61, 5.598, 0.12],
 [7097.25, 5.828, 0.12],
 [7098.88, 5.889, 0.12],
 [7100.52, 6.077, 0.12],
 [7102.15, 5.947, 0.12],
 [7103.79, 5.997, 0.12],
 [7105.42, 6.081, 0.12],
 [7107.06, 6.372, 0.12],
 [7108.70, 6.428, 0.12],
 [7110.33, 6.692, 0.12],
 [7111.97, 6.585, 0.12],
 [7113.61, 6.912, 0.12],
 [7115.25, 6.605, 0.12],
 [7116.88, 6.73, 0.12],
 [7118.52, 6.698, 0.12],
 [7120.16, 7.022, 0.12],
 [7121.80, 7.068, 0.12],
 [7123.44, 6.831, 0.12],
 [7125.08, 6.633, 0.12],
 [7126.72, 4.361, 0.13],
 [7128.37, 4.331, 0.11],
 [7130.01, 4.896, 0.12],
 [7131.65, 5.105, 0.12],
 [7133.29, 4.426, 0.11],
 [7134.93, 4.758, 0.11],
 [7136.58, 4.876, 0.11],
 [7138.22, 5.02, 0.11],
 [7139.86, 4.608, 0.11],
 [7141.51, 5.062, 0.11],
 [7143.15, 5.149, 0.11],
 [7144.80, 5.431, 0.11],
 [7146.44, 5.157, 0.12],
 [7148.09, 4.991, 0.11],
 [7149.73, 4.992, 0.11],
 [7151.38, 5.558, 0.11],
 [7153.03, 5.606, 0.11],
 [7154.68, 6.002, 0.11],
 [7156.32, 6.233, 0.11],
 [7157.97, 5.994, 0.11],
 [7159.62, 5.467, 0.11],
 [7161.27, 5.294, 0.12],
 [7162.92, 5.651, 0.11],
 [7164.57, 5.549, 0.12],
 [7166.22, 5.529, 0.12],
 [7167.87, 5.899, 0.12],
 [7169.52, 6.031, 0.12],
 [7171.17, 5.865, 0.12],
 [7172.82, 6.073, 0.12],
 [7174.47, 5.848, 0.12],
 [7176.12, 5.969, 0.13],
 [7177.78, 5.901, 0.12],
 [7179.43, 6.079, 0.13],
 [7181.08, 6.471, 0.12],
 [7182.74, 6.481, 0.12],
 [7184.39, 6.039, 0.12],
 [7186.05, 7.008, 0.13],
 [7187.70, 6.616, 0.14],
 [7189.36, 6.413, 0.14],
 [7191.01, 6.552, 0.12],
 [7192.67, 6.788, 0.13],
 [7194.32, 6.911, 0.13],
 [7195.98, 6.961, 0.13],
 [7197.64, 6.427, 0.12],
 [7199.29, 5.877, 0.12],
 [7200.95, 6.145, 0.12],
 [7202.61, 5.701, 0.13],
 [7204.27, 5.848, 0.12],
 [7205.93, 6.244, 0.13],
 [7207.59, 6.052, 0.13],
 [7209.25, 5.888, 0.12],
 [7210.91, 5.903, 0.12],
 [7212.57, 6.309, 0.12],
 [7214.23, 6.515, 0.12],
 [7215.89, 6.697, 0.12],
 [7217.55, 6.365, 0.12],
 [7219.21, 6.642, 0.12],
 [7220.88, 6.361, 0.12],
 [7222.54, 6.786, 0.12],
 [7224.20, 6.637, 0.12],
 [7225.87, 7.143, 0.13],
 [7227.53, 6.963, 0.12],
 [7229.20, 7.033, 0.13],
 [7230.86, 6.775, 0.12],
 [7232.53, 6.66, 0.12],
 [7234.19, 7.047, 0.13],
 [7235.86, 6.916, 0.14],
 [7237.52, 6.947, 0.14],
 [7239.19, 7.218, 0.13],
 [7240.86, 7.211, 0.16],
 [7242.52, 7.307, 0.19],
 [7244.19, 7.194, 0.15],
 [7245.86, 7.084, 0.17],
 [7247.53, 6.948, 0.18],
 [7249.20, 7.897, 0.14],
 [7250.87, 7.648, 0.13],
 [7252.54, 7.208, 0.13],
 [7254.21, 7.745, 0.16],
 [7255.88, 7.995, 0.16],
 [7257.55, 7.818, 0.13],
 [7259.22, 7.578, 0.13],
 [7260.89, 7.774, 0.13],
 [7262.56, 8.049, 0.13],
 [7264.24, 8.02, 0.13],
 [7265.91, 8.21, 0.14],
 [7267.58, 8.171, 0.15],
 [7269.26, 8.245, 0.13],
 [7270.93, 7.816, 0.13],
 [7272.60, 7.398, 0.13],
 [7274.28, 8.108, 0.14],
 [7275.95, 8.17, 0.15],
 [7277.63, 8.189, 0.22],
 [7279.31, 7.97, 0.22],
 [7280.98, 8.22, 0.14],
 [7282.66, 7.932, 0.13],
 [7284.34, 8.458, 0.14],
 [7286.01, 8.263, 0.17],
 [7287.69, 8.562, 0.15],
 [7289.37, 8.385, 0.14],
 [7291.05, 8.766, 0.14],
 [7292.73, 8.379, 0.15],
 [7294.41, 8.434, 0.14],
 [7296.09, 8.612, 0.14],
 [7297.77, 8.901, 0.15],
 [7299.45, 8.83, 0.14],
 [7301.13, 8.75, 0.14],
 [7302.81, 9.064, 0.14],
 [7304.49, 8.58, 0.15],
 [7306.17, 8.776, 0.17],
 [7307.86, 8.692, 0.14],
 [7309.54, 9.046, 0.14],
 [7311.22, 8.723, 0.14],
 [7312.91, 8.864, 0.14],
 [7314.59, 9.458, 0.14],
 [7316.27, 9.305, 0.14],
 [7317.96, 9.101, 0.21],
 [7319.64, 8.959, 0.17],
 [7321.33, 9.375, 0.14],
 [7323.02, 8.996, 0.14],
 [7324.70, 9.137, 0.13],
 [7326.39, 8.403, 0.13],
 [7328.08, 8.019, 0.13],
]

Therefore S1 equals 1.5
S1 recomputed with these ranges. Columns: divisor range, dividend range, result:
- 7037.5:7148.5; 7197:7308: 1.13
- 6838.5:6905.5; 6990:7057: 1.63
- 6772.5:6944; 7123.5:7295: 1.29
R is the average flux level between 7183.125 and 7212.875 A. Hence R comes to 6.32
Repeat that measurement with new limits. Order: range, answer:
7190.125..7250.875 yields 6.68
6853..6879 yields 4.75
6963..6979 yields 7.05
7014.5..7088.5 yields 7.81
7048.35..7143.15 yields 6.41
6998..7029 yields 7.76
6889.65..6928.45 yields 5.53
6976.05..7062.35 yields 7.85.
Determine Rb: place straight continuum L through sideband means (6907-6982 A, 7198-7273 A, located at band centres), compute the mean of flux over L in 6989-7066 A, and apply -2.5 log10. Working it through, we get -0.183 mag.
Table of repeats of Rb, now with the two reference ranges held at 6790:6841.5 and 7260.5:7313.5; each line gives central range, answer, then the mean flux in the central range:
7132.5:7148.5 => 0.42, 4.95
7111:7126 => 0.05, 6.77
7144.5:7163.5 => 0.31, 5.53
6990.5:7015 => -0.21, 7.51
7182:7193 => 0.17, 6.55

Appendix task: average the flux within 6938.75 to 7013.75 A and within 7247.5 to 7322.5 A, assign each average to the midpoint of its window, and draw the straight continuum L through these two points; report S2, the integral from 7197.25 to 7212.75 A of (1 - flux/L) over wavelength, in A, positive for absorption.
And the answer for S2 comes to 3.9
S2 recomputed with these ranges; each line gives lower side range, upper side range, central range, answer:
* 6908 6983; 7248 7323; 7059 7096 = 2.8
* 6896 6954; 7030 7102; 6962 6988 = -2.5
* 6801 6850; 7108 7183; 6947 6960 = -4.3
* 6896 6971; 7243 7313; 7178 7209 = 5.4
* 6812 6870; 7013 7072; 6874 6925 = 3.2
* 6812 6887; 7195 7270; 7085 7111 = 0.8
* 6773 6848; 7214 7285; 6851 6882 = 2.1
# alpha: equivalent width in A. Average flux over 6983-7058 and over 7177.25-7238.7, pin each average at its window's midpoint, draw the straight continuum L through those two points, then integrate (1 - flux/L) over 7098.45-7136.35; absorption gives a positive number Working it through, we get 6.41 A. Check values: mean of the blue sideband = 7.99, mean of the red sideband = 6.5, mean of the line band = 6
